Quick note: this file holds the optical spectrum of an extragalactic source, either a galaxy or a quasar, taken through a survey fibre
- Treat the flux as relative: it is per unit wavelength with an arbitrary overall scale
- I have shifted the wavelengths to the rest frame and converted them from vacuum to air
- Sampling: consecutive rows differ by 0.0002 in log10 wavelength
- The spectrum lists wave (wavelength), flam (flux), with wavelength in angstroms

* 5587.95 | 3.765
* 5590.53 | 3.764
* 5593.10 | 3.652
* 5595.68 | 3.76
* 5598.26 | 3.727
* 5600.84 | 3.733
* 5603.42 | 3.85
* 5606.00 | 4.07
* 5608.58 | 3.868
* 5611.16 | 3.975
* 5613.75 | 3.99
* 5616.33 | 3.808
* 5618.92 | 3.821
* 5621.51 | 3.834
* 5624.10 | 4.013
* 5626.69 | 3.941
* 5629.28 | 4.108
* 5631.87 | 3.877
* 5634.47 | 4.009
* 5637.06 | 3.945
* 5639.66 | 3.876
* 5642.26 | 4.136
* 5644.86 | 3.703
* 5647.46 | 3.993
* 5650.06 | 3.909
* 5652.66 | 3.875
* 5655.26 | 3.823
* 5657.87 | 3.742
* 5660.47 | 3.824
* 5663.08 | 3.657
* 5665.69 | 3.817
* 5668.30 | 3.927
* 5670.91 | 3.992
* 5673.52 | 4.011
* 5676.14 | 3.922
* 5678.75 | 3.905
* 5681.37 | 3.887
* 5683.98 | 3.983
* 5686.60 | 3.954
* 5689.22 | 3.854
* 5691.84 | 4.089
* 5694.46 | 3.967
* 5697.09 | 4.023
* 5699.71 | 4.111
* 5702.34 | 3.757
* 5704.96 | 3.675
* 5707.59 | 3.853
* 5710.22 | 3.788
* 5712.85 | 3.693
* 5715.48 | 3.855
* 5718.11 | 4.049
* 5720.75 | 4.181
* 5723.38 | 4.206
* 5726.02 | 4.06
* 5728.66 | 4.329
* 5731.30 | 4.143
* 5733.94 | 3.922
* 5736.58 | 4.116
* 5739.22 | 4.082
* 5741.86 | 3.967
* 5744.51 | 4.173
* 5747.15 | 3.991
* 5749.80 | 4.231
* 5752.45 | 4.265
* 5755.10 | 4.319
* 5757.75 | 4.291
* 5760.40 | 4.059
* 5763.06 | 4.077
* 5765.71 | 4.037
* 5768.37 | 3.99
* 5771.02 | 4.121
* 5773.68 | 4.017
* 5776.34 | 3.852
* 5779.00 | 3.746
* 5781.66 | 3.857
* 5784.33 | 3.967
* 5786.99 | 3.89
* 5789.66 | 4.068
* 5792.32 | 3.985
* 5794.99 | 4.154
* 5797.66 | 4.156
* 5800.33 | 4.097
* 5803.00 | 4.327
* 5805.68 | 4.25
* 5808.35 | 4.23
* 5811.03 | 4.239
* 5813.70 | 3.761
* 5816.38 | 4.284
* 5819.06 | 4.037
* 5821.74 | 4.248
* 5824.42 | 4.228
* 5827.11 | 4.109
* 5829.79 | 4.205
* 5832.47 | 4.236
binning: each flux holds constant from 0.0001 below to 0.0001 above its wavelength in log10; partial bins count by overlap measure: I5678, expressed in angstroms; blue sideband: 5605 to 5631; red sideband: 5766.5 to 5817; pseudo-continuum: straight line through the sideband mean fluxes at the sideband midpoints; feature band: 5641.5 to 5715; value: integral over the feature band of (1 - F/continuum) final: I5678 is 1.7 angstroms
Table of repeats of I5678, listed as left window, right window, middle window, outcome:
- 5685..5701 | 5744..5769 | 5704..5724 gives 0.70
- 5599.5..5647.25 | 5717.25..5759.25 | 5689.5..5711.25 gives 0.88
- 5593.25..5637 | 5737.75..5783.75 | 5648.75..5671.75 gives 0.63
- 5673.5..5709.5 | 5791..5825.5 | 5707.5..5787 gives -0.19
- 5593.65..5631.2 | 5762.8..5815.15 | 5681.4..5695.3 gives -0.03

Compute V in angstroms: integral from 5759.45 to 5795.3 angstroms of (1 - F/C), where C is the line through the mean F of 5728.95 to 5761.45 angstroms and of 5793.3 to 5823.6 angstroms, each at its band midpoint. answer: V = 1.5 angstroms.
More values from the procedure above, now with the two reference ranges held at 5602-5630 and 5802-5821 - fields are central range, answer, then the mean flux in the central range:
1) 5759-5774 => 0.2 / 4.05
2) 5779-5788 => 0.5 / 3.88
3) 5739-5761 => -0.4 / 4.16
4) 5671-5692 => 0.3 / 3.95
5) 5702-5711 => 0.6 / 3.77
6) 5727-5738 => -0.2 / 4.12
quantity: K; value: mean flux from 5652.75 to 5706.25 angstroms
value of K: 3.9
